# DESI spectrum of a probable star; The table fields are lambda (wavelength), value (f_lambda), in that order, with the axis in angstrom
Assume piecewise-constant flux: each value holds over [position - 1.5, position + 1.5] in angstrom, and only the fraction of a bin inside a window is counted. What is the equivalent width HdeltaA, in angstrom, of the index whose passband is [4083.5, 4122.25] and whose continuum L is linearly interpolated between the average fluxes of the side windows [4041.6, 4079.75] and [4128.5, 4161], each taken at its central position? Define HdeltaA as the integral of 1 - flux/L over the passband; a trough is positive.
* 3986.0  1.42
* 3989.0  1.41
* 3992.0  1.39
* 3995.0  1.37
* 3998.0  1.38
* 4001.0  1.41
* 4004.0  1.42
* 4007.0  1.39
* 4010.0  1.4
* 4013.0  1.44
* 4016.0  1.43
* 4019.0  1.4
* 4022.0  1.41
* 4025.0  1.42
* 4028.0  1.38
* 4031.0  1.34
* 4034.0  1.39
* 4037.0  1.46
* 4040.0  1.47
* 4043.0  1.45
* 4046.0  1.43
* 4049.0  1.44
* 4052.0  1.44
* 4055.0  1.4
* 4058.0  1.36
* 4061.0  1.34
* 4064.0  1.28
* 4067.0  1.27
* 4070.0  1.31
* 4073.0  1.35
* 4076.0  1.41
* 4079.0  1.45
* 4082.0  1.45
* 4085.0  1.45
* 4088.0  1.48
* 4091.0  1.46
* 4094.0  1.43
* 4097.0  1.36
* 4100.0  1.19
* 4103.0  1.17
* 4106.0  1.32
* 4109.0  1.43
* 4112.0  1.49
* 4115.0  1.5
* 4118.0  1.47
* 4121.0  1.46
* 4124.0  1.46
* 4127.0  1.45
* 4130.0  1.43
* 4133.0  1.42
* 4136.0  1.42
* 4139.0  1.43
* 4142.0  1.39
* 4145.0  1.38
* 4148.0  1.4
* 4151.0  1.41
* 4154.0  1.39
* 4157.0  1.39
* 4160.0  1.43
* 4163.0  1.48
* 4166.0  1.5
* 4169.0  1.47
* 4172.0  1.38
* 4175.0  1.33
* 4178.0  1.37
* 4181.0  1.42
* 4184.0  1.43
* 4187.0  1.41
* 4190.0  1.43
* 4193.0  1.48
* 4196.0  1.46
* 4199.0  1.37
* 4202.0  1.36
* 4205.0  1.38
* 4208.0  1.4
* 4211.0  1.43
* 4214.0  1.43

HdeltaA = -0.21 angstrom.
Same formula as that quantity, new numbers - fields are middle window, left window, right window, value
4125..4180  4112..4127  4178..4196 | 1.4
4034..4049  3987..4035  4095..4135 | -0.5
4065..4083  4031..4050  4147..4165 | 0.8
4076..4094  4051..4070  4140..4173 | -1.2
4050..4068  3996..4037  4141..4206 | 0.7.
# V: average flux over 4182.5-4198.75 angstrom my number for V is 1.44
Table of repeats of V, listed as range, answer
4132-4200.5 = 1.42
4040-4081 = 1.38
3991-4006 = 1.39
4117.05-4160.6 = 1.42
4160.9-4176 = 1.44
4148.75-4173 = 1.43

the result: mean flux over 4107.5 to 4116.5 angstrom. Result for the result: 1.47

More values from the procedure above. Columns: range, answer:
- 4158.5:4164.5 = 1.46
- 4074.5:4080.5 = 1.43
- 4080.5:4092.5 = 1.46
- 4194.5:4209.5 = 1.39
